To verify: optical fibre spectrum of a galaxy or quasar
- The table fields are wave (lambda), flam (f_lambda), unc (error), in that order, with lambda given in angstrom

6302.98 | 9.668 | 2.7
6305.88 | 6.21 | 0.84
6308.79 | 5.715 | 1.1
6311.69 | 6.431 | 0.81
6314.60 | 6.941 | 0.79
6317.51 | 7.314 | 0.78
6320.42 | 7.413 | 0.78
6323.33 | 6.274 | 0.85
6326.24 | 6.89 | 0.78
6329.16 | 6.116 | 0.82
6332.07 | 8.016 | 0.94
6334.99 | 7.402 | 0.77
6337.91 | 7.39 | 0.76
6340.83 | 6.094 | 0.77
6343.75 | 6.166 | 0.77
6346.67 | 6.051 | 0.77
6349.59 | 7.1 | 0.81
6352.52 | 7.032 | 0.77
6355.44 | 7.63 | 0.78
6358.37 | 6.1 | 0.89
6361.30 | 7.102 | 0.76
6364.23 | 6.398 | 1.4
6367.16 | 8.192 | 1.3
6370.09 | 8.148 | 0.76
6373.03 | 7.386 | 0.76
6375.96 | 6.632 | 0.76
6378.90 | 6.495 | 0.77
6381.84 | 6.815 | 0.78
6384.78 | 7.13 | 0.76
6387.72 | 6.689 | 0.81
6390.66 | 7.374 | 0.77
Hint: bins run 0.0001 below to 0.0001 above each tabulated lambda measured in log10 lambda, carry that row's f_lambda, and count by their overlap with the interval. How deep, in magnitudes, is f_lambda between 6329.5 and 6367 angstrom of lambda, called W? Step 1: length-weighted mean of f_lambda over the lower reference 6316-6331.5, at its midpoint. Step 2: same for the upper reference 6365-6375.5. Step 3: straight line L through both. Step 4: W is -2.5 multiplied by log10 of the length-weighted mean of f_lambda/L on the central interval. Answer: 0.061 mag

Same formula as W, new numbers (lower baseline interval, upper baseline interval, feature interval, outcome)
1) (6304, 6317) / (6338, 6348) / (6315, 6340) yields -0.11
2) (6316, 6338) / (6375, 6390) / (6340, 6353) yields 0.08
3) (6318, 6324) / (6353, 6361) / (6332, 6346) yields 0.02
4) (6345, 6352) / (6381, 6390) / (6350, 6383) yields -0.05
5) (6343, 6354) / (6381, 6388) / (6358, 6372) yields -0.08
